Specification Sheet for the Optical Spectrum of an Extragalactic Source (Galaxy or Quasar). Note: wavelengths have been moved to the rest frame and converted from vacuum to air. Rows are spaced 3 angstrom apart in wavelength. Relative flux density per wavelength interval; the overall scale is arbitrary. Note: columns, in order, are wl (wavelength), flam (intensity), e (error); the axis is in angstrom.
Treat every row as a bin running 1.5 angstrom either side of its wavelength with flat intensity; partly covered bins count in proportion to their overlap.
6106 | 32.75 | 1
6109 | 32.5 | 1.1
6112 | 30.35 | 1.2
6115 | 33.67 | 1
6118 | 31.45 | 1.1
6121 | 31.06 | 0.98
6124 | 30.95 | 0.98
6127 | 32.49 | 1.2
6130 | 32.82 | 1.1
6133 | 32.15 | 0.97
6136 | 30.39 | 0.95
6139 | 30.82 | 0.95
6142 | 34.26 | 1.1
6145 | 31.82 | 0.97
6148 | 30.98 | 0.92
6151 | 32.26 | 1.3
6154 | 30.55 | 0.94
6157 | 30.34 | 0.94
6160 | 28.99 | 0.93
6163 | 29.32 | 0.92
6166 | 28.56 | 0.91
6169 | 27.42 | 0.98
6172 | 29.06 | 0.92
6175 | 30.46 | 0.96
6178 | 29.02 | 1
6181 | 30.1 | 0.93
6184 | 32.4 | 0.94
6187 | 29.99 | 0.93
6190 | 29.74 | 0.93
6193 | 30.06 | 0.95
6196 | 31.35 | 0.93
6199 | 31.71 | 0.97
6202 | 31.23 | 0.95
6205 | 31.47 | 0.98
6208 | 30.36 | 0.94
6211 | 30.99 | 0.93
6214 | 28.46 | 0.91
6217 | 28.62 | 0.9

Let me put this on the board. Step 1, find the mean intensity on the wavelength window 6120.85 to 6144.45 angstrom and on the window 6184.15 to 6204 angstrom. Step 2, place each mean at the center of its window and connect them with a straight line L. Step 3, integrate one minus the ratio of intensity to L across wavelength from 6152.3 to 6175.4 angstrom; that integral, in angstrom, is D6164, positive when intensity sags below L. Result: 1.5 angstrom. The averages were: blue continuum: 31.9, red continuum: 30.8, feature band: 29.3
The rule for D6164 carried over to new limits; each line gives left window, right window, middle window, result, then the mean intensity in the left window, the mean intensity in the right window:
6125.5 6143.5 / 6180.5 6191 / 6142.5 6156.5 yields 0.08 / 32.2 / 30.6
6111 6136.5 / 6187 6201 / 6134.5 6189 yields 1.41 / 31.8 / 30.7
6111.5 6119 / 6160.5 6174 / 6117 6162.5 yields -1.38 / 32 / 28.7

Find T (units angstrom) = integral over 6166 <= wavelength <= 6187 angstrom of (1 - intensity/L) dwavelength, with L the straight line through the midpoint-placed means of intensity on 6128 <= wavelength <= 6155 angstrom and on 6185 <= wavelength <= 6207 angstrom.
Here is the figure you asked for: 1.0 angstrom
